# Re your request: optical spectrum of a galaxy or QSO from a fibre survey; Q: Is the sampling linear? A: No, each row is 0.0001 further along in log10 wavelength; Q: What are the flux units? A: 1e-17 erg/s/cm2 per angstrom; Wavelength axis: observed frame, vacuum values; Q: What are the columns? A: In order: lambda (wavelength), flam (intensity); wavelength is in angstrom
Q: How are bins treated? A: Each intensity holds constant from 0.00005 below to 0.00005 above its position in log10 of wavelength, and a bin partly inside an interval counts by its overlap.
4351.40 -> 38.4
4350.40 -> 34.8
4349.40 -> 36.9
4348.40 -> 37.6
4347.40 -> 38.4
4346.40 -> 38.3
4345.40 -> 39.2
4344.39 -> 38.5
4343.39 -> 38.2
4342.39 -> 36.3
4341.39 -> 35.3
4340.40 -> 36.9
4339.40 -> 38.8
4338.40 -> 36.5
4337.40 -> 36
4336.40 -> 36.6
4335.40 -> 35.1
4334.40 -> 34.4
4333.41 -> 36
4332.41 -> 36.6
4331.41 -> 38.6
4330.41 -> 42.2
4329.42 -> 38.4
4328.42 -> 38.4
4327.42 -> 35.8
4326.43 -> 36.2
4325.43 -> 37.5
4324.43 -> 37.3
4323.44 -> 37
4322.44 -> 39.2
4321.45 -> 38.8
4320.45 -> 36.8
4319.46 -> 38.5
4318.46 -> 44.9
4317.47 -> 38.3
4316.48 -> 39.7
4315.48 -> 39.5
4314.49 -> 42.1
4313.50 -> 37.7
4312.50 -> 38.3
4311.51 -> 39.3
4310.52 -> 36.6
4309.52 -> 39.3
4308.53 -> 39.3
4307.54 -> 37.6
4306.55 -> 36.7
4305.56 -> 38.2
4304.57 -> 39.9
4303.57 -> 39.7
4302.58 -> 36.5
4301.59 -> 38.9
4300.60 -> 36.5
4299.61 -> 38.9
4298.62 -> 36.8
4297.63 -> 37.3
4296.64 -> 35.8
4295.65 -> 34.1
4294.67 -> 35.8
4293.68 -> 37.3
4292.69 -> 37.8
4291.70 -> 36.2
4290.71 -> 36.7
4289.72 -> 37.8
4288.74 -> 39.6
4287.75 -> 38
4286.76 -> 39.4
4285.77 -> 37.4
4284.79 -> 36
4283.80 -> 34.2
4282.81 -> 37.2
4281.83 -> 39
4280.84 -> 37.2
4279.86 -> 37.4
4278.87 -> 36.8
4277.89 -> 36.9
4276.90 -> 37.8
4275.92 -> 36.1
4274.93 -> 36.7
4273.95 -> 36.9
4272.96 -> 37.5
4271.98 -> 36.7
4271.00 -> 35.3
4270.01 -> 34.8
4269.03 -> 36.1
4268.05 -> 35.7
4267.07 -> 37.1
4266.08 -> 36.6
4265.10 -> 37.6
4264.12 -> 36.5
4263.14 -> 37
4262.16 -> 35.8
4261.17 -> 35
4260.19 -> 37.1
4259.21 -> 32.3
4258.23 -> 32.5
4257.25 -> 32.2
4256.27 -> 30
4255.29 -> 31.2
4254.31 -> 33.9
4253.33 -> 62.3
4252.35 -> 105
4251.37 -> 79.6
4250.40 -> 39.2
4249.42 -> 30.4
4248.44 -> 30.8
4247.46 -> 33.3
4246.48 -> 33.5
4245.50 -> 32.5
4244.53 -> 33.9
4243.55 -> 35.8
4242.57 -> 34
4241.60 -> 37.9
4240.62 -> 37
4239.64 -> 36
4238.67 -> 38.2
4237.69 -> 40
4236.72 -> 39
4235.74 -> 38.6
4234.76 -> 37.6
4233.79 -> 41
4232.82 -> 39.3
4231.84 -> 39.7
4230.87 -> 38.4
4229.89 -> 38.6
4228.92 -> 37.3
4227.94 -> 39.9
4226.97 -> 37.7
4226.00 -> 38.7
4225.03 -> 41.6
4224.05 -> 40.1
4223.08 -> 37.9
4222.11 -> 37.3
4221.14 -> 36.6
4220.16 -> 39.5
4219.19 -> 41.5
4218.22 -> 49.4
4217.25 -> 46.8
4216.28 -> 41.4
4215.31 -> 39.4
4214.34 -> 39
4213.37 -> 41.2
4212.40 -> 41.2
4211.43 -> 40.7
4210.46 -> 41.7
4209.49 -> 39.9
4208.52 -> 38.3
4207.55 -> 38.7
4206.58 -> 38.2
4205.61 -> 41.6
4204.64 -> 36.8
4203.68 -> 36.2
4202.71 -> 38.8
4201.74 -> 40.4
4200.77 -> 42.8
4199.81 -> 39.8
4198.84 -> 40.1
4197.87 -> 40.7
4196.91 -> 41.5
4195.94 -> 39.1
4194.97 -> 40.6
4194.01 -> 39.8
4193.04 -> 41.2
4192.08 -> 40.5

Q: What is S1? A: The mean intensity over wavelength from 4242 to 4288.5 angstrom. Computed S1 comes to 38.5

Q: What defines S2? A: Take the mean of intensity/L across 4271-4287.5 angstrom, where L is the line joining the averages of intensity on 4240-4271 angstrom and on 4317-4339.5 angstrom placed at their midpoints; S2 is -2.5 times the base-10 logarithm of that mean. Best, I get 0.05 mag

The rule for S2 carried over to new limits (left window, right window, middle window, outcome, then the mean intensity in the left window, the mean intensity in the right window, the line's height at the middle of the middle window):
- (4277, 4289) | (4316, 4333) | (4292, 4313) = 0.01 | 37.4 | 38.5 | 37.9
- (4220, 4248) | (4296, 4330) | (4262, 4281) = 0.04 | 37.6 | 38.3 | 37.9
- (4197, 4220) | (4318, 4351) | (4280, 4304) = 0.04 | 40.6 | 37.6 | 38.6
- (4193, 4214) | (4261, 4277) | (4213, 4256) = -0.07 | 39.9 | 36.4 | 38.3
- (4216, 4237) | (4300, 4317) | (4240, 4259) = -0.04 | 39.9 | 38.6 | 39.5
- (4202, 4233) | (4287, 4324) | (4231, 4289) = 0.01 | 39.8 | 38.2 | 39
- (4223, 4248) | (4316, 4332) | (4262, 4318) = 0.02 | 37.6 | 38.6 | 38.2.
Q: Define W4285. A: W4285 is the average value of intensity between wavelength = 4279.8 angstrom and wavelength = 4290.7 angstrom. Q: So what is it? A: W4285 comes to 37.5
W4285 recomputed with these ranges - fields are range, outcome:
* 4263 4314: 37.2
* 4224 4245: 38.1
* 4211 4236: 40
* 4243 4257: 43.4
